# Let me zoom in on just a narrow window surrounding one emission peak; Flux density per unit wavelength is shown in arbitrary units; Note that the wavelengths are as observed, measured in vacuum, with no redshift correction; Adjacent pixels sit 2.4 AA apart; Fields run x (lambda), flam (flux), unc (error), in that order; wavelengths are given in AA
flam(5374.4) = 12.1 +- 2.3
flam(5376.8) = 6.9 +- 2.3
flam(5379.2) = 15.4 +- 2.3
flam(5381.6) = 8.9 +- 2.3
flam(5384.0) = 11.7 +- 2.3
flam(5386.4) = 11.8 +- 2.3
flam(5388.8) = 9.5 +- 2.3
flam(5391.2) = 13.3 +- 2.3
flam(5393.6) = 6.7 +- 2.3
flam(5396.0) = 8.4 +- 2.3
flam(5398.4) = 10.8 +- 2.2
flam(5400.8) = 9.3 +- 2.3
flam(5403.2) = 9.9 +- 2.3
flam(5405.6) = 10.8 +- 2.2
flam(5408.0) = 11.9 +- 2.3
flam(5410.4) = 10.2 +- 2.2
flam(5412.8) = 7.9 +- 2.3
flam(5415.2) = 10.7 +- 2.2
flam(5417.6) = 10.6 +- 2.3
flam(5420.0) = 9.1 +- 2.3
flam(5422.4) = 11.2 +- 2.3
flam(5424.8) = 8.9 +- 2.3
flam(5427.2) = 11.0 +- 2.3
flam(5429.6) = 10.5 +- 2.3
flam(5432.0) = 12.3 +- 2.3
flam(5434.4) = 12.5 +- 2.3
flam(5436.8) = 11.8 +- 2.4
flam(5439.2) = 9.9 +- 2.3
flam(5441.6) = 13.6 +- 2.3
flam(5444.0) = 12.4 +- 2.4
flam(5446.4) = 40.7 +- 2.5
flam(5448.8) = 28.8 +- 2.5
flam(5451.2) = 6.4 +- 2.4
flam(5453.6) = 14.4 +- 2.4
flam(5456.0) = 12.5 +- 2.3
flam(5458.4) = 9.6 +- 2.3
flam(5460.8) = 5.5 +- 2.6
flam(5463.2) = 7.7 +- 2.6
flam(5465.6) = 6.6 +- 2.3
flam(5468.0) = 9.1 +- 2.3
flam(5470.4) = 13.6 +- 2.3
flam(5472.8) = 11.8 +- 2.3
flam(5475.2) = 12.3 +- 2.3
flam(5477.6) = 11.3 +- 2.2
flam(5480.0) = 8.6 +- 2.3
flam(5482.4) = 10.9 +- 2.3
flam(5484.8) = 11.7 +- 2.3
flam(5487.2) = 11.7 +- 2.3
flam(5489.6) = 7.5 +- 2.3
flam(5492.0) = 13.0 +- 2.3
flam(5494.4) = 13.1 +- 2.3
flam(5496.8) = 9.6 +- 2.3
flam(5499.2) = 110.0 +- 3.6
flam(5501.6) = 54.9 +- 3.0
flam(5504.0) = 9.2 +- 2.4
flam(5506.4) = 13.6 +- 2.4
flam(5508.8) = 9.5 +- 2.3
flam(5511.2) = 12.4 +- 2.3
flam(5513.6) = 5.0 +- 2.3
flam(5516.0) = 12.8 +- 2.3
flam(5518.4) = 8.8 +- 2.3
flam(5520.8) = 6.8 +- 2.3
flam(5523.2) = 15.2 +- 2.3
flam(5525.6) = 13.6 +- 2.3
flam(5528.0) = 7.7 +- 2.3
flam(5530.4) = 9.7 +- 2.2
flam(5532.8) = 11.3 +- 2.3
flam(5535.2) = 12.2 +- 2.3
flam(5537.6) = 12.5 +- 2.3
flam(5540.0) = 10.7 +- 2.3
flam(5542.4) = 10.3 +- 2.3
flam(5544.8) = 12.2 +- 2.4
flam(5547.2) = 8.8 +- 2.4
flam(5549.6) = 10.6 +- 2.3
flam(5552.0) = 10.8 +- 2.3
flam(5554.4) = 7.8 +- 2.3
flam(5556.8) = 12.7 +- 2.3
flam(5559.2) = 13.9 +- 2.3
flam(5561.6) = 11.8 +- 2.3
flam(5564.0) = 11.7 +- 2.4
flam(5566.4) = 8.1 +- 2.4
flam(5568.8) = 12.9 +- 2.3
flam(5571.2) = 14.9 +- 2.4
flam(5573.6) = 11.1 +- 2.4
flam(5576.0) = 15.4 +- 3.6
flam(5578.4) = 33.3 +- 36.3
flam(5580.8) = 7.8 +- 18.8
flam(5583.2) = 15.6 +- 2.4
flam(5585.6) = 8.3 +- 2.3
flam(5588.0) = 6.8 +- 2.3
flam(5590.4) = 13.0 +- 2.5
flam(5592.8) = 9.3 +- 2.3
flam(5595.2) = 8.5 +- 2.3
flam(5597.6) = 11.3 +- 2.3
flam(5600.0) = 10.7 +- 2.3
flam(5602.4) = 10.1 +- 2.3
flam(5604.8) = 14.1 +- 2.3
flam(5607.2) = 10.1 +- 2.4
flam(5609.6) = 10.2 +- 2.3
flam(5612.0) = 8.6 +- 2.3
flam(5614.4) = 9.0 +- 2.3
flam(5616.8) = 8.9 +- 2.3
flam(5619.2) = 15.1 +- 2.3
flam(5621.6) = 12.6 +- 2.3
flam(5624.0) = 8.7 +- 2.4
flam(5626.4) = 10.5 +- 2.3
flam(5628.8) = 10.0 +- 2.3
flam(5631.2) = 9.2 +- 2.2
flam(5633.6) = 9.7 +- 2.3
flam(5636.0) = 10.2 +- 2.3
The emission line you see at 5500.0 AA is [O III]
